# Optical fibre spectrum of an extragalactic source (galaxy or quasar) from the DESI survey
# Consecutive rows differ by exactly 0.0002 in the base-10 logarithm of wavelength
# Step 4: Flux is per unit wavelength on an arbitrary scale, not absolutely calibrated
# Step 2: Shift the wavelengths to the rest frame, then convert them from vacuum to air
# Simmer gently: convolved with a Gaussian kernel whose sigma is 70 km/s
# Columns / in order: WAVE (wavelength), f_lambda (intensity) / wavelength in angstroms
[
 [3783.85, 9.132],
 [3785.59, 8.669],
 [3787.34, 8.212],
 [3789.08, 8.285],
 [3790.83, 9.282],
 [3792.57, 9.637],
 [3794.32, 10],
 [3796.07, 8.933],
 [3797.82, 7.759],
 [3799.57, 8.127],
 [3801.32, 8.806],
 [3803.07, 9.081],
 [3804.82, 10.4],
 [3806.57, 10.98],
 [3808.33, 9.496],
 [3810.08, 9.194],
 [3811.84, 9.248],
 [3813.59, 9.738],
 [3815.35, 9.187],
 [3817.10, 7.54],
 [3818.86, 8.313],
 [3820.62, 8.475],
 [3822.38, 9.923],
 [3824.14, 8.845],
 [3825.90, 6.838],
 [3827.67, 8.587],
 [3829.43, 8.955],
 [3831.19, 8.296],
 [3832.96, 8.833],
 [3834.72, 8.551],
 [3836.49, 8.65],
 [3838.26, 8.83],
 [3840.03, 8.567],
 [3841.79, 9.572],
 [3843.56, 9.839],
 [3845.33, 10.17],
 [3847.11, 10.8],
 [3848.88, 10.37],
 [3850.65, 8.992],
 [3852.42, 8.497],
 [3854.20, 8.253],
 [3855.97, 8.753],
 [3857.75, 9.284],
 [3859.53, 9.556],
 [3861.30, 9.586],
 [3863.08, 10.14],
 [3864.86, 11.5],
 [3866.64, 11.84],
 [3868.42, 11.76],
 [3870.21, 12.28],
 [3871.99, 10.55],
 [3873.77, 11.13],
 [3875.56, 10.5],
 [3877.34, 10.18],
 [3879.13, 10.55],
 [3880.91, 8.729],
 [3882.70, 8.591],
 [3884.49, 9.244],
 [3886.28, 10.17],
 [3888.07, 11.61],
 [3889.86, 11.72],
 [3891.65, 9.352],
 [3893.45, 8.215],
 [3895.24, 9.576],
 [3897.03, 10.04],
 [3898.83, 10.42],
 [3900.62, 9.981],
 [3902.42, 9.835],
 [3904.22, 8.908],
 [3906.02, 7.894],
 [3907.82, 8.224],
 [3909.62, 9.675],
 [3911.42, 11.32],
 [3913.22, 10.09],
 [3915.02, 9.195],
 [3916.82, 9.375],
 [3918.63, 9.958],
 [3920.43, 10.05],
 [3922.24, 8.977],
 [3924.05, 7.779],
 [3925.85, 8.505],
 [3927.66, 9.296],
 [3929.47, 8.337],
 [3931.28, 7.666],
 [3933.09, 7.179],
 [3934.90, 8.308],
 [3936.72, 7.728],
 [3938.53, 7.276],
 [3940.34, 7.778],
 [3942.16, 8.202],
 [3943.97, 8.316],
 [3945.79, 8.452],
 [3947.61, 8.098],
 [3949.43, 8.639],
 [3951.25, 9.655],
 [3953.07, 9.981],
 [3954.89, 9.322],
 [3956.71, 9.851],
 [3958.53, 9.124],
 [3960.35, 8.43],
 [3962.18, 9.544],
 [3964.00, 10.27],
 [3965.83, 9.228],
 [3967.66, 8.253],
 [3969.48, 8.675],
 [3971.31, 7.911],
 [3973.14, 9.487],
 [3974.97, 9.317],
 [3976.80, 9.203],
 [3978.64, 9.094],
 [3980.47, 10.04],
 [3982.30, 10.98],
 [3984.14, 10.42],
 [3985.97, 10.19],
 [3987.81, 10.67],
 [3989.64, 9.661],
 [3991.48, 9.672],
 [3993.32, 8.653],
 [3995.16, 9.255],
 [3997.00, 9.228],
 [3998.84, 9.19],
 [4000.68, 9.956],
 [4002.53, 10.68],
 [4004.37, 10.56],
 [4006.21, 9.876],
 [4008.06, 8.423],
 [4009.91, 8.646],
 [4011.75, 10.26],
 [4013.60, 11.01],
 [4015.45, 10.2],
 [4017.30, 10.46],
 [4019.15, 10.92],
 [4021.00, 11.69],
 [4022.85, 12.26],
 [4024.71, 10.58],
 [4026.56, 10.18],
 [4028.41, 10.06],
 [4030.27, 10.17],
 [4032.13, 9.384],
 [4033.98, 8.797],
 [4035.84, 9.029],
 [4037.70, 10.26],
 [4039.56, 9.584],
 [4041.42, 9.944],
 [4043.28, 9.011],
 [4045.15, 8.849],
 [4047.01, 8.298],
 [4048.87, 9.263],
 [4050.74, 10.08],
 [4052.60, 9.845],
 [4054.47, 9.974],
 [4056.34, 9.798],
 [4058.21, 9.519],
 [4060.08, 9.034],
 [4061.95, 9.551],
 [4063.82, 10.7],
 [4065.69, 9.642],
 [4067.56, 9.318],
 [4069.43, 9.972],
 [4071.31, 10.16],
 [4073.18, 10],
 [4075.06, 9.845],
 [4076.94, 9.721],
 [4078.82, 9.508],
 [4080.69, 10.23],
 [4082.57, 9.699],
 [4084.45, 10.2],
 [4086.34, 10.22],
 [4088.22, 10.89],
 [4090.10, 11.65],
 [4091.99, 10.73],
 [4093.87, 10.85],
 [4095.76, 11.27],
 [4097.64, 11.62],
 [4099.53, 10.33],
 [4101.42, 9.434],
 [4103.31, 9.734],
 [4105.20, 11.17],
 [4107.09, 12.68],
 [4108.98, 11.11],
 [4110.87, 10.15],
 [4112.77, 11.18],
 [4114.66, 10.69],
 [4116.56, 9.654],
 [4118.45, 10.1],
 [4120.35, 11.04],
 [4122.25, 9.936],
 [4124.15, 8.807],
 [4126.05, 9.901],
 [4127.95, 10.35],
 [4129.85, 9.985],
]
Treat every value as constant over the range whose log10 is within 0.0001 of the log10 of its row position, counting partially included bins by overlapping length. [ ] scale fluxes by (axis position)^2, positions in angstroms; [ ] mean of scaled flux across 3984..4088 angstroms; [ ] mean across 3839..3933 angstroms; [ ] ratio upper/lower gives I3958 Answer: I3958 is 1.10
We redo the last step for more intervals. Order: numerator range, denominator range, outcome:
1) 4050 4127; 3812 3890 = 1.20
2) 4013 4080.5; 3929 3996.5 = 1.15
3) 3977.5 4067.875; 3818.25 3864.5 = 1.19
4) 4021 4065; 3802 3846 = 1.21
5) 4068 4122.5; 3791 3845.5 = 1.34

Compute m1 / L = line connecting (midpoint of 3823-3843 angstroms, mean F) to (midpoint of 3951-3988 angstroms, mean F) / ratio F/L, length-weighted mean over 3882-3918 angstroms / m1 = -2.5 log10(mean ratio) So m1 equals -0.07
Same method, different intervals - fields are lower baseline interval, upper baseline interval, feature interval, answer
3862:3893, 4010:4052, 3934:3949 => 0.27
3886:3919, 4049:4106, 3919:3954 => 0.16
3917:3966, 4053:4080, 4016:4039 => -0.09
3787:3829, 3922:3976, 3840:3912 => -0.13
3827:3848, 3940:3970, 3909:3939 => 0.02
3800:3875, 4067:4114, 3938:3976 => 0.13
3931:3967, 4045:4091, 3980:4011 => -0.07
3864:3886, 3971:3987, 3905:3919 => 0.09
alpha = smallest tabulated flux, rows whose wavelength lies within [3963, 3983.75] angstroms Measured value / 7.911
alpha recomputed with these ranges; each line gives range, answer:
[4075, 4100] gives 9.508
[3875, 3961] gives 7.179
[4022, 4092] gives 8.298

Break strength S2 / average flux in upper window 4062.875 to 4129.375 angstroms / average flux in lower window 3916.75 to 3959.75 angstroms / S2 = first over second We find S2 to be 1.20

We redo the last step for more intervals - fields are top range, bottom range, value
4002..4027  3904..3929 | 1.13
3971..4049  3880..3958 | 1.08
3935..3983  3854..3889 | 0.87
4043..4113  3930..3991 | 1.13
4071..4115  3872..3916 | 1.08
